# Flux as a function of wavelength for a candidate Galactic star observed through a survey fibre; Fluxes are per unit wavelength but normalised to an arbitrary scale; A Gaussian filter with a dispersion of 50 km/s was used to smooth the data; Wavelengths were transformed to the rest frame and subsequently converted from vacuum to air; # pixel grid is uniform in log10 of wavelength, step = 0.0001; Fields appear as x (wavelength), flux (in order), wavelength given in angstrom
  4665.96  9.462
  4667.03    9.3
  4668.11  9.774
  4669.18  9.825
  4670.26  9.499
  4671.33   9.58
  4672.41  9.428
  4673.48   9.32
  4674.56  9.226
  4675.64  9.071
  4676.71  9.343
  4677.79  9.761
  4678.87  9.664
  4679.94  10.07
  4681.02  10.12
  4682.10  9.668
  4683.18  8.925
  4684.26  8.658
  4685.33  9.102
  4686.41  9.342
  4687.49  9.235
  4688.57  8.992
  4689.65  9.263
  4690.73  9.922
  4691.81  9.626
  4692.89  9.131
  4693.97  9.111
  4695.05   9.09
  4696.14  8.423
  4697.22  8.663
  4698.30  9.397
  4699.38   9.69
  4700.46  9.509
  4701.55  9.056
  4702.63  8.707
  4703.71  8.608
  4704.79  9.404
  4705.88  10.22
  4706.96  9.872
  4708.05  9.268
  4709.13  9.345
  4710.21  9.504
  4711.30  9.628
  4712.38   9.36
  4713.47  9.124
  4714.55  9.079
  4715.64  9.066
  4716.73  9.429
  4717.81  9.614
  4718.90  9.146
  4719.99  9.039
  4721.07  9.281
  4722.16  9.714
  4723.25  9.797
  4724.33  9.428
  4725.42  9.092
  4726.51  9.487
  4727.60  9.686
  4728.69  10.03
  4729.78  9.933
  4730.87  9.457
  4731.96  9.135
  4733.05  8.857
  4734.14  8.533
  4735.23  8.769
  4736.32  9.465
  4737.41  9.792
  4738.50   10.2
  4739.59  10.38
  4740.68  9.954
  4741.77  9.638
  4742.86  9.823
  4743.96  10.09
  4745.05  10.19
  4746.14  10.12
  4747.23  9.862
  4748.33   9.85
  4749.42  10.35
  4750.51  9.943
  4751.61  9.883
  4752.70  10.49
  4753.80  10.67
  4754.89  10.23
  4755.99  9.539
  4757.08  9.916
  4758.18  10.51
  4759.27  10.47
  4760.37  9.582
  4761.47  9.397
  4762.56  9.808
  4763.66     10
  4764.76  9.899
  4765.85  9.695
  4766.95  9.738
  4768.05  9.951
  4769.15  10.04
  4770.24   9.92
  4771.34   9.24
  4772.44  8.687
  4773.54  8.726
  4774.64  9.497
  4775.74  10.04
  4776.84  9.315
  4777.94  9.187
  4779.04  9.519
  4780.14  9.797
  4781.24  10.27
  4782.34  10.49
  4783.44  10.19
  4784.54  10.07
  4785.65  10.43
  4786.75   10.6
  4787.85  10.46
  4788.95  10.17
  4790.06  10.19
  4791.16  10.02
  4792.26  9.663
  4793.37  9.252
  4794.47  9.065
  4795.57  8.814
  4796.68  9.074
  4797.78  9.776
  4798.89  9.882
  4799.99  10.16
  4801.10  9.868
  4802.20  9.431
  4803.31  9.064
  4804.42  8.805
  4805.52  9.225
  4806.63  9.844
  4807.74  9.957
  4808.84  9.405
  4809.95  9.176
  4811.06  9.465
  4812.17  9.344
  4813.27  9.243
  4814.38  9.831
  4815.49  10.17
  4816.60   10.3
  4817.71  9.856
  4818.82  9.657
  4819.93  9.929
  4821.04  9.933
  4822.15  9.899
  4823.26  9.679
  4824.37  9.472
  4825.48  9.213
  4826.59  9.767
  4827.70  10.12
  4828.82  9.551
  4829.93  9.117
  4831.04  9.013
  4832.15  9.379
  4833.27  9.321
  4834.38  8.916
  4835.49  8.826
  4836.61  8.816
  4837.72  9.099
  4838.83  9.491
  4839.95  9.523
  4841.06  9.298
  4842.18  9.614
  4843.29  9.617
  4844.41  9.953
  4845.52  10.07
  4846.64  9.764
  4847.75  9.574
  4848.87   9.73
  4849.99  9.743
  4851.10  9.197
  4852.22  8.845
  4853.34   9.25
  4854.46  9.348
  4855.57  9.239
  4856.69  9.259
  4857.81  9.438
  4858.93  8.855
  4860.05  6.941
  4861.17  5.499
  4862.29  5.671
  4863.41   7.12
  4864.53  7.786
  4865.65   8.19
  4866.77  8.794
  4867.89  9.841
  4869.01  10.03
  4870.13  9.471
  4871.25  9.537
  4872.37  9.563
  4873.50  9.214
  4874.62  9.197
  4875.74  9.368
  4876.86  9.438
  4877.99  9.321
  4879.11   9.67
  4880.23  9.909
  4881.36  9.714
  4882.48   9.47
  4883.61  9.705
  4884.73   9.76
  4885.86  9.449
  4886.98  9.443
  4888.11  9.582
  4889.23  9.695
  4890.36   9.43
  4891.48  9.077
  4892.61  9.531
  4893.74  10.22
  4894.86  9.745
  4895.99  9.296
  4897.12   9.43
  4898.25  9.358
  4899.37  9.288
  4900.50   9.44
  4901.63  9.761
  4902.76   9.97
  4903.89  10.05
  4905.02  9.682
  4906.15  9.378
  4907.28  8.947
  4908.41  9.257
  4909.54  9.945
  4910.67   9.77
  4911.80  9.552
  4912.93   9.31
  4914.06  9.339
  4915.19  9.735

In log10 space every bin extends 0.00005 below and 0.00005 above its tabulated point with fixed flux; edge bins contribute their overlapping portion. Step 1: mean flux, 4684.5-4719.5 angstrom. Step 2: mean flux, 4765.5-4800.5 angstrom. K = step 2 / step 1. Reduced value 1.05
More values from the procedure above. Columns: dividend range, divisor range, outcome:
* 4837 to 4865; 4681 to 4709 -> 0.96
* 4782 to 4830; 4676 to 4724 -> 1.04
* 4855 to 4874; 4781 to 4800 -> 0.86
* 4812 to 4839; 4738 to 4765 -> 0.95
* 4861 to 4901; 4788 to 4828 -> 0.95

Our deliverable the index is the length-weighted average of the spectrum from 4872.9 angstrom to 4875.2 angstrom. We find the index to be 9.2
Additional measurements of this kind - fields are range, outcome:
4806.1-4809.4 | 9.74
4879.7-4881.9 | 9.78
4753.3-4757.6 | 10.1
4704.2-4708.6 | 9.67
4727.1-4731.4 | 9.77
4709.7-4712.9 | 9.5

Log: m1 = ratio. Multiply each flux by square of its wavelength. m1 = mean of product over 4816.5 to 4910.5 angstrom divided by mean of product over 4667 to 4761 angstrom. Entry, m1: 1.04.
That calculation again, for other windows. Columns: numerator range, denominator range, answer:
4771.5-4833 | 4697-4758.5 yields 1.04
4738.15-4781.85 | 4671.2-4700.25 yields 1.09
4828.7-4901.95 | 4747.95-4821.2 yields 0.97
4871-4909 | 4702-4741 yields 1.08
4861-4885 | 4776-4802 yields 0.94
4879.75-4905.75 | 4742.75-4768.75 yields 1.02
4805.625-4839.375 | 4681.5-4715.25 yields 1.08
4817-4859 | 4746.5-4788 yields 0.99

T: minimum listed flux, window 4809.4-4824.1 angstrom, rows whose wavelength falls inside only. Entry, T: 9.176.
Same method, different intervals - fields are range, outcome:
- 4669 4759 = 8.423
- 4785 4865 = 5.499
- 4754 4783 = 8.687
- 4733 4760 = 8.533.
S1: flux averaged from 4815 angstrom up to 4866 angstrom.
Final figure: 9.15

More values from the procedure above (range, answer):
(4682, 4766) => 9.54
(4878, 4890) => 9.62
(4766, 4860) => 9.57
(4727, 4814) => 9.74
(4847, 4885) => 8.99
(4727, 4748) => 9.68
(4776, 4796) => 9.87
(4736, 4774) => 9.89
